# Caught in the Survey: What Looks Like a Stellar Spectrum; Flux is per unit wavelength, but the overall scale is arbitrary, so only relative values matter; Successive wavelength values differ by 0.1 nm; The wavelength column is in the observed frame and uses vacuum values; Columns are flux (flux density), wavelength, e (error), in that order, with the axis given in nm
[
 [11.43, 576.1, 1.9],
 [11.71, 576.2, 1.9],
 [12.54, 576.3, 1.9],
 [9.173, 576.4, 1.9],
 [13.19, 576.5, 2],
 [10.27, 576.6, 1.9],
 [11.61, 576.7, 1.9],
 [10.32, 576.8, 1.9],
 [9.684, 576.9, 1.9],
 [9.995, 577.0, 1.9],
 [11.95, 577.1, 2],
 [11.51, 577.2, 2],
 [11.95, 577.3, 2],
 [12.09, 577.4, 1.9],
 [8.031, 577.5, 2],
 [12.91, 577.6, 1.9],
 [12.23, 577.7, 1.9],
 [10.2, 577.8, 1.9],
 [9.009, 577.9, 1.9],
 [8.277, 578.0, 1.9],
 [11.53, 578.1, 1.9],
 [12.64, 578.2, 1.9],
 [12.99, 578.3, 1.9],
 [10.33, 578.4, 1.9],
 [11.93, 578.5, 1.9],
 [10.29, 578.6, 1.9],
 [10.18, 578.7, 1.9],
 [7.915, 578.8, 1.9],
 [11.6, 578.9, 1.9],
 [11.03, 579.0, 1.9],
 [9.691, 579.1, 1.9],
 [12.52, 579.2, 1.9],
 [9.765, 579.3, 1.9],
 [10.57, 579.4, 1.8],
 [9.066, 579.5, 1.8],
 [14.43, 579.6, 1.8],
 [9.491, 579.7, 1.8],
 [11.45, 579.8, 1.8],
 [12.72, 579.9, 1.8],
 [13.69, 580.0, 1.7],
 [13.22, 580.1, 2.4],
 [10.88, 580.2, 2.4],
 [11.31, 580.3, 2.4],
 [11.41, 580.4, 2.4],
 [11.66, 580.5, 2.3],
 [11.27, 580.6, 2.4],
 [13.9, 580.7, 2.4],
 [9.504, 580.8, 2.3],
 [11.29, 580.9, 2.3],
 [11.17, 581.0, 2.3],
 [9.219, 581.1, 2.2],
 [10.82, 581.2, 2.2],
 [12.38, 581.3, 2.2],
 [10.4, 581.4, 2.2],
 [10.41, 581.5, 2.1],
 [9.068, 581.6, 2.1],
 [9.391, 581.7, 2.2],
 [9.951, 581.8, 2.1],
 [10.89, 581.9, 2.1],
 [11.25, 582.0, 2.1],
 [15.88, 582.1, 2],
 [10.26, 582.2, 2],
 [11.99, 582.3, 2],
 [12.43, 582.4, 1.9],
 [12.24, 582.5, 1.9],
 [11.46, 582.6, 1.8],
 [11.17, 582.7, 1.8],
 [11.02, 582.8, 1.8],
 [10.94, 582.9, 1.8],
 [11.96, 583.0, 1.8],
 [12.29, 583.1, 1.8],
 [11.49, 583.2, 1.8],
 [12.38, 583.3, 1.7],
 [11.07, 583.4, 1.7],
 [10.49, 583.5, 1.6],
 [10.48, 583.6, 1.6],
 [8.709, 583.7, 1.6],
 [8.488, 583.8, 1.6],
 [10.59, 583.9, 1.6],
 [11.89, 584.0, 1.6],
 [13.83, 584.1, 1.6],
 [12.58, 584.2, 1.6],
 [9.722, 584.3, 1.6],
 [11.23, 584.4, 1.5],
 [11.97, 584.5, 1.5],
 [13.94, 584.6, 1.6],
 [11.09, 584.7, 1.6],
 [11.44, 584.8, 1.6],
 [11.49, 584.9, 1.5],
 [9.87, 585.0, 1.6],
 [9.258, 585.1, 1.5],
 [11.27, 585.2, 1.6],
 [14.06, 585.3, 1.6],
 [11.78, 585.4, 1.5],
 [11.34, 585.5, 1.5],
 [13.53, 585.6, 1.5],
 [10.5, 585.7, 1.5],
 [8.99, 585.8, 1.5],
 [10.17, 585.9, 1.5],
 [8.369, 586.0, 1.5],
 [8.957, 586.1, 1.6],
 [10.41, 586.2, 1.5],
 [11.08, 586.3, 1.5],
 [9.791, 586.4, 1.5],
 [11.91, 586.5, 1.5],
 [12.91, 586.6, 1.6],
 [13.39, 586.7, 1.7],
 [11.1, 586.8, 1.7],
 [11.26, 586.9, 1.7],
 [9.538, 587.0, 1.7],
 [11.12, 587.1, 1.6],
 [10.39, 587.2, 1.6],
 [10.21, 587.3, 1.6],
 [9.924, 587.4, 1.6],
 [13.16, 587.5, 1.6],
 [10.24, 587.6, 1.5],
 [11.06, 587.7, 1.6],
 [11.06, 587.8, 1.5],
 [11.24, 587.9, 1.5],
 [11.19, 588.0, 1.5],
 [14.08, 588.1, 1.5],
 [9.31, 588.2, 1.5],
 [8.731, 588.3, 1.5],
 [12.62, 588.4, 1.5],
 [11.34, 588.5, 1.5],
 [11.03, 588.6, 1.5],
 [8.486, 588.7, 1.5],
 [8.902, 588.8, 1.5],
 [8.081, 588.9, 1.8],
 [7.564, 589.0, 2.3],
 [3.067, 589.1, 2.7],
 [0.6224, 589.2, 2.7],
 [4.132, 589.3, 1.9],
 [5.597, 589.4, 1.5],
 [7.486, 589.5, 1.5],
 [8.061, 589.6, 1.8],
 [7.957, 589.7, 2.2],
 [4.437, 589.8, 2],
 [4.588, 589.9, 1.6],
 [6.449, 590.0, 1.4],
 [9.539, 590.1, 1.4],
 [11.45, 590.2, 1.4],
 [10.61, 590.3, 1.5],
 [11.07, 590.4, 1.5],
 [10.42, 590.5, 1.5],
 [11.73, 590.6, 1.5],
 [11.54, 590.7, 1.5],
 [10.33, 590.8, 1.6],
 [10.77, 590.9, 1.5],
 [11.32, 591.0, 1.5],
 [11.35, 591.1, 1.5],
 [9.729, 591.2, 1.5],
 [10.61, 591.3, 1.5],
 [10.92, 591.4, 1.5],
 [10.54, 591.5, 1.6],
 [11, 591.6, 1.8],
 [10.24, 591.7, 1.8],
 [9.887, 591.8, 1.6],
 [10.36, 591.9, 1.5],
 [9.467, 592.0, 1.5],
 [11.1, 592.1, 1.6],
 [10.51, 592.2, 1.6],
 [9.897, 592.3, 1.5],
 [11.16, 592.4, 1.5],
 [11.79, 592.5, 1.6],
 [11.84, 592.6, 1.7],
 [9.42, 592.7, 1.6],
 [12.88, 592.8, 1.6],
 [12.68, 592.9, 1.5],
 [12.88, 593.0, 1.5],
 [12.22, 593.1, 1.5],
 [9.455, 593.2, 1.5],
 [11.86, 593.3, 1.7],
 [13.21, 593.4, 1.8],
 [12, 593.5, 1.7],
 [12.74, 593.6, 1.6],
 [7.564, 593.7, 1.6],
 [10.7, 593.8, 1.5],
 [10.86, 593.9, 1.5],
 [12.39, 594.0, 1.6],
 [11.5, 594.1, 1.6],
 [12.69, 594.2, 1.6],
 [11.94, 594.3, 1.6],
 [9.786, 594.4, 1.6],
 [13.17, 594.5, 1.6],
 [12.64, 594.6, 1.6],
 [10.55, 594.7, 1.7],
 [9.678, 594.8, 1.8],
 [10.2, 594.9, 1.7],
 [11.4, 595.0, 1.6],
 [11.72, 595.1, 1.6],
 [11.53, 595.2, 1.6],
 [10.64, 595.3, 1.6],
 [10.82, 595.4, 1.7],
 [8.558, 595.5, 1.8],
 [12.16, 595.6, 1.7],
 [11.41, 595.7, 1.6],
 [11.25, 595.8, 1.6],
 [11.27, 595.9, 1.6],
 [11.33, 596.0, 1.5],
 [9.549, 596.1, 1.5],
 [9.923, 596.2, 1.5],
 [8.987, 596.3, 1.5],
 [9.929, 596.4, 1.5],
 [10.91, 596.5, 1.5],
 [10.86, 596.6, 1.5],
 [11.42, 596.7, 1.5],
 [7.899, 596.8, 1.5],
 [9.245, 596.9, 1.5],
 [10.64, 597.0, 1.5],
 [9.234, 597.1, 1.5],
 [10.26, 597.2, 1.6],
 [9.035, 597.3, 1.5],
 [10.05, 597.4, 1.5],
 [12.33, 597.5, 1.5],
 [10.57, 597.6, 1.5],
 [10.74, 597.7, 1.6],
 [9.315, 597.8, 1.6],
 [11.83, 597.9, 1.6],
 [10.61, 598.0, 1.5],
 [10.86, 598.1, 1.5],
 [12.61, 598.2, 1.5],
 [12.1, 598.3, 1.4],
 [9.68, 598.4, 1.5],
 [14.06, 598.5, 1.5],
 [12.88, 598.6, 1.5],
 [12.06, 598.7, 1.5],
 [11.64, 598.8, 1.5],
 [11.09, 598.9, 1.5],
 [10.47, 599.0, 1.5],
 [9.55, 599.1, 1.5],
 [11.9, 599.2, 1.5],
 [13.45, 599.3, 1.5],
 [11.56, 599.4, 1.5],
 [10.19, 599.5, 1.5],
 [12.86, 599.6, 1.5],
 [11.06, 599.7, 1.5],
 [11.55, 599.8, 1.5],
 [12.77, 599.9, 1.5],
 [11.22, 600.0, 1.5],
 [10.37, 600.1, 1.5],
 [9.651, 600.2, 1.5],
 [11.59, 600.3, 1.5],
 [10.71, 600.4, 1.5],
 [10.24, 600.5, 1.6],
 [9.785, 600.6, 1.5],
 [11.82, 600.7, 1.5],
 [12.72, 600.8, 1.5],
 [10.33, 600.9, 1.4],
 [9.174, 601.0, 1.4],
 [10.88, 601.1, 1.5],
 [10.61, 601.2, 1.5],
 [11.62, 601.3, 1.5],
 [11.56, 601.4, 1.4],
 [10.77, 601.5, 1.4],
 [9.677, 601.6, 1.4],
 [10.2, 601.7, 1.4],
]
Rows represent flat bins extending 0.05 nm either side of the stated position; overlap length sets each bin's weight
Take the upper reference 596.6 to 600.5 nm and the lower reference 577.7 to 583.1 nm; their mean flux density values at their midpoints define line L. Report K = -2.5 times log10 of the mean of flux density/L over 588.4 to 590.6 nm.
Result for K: 0.372 mag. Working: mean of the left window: 11.2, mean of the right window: 11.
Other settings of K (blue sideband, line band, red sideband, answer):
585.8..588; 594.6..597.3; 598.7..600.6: 0.06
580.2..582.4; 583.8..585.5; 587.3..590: -0.16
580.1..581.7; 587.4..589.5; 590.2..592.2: 0.19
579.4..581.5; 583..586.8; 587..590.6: -0.10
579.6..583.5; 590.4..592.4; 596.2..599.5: 0.04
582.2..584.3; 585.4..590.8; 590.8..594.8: 0.16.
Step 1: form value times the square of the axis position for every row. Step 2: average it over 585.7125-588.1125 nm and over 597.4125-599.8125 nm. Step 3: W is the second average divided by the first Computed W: 1.10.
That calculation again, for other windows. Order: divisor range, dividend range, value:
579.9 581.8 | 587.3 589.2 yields 0.90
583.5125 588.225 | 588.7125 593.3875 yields 0.88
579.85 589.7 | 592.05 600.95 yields 1.08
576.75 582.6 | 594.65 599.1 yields 1.03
